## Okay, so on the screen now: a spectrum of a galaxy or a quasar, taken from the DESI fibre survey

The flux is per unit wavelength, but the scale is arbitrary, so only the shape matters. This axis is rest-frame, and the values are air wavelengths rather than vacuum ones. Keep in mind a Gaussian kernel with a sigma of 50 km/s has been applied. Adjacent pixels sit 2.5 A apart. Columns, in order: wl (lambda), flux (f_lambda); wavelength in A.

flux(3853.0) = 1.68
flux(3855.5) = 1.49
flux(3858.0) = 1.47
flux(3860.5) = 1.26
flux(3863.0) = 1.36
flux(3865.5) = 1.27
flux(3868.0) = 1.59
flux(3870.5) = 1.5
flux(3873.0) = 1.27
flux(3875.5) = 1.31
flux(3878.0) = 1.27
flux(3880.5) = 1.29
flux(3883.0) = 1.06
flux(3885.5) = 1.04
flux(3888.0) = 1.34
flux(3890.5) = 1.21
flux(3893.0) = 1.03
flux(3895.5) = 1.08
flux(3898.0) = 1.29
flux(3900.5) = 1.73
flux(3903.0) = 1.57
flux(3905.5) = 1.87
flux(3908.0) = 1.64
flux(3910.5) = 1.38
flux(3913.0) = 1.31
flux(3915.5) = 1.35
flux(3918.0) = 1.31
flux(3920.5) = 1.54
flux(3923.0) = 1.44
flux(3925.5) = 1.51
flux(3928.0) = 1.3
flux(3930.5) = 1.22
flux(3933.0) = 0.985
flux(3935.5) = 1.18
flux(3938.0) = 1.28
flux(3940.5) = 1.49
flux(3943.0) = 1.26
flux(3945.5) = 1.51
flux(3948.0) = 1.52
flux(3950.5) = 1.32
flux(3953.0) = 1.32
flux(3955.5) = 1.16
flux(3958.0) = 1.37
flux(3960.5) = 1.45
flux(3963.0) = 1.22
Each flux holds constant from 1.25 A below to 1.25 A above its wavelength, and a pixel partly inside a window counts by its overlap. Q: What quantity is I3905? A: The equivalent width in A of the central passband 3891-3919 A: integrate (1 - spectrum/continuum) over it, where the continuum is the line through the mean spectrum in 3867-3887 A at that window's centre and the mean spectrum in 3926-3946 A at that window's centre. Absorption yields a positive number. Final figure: -2.76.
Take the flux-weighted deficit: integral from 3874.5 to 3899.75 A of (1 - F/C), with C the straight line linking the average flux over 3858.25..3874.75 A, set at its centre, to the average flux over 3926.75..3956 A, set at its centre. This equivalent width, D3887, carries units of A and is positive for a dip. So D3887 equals 2.9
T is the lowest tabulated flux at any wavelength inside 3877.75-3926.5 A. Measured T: 1.03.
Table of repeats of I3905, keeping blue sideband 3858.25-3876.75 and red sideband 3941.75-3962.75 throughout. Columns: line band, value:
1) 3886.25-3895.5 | 1.3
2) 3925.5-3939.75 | 1.4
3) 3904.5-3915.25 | -1.3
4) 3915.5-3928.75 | -0.5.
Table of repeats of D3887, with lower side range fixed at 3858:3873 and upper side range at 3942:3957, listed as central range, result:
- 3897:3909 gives -2.2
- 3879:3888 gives 1.4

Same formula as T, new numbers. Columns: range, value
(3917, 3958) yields 0.985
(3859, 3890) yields 1.04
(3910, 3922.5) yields 1.31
